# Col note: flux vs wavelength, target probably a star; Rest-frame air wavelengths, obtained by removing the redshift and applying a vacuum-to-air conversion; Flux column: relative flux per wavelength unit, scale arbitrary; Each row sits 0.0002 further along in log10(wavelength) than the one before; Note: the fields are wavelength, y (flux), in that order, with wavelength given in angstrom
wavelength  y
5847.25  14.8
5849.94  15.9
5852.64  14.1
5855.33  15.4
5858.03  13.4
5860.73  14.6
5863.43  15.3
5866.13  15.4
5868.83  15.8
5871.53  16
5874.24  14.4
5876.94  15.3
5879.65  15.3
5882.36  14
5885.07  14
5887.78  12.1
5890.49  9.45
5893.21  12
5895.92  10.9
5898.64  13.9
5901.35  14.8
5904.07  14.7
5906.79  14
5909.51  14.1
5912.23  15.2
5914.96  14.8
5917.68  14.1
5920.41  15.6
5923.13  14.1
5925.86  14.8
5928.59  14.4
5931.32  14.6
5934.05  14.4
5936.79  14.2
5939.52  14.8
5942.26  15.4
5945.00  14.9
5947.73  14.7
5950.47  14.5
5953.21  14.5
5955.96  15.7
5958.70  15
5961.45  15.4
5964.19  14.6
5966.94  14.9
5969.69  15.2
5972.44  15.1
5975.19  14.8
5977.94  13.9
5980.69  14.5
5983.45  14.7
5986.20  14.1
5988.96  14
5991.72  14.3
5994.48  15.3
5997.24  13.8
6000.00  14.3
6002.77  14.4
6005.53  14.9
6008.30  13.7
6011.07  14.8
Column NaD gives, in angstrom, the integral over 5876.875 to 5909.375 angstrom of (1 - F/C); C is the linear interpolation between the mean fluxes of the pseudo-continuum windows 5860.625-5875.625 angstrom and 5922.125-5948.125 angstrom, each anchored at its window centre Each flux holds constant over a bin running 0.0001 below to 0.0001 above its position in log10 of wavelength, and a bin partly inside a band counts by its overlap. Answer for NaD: 3.7 angstrom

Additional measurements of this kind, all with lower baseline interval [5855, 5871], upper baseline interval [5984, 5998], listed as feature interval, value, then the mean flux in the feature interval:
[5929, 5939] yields 0.1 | 14.4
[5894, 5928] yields 1.3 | 14.2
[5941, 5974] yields -1.1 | 15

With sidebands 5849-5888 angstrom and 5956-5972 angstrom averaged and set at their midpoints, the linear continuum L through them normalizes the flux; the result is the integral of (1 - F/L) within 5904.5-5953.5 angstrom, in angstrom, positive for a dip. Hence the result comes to 1.2 angstrom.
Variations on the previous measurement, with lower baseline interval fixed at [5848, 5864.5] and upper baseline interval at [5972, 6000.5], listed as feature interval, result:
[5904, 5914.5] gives 0.1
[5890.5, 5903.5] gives 1.8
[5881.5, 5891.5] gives 1.6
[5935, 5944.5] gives -0.2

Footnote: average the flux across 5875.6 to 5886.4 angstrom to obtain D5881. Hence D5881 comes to 14.6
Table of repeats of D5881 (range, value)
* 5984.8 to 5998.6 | 14.3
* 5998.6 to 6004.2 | 14.4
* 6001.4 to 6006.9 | 14.7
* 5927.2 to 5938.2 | 14.4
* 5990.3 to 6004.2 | 14.4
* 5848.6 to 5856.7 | 15.1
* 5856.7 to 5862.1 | 14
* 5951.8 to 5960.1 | 15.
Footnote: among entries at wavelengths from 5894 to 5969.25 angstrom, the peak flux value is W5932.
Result 15.7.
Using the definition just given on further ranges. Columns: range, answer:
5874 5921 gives 15.6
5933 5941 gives 14.8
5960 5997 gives 15.4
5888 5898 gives 12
